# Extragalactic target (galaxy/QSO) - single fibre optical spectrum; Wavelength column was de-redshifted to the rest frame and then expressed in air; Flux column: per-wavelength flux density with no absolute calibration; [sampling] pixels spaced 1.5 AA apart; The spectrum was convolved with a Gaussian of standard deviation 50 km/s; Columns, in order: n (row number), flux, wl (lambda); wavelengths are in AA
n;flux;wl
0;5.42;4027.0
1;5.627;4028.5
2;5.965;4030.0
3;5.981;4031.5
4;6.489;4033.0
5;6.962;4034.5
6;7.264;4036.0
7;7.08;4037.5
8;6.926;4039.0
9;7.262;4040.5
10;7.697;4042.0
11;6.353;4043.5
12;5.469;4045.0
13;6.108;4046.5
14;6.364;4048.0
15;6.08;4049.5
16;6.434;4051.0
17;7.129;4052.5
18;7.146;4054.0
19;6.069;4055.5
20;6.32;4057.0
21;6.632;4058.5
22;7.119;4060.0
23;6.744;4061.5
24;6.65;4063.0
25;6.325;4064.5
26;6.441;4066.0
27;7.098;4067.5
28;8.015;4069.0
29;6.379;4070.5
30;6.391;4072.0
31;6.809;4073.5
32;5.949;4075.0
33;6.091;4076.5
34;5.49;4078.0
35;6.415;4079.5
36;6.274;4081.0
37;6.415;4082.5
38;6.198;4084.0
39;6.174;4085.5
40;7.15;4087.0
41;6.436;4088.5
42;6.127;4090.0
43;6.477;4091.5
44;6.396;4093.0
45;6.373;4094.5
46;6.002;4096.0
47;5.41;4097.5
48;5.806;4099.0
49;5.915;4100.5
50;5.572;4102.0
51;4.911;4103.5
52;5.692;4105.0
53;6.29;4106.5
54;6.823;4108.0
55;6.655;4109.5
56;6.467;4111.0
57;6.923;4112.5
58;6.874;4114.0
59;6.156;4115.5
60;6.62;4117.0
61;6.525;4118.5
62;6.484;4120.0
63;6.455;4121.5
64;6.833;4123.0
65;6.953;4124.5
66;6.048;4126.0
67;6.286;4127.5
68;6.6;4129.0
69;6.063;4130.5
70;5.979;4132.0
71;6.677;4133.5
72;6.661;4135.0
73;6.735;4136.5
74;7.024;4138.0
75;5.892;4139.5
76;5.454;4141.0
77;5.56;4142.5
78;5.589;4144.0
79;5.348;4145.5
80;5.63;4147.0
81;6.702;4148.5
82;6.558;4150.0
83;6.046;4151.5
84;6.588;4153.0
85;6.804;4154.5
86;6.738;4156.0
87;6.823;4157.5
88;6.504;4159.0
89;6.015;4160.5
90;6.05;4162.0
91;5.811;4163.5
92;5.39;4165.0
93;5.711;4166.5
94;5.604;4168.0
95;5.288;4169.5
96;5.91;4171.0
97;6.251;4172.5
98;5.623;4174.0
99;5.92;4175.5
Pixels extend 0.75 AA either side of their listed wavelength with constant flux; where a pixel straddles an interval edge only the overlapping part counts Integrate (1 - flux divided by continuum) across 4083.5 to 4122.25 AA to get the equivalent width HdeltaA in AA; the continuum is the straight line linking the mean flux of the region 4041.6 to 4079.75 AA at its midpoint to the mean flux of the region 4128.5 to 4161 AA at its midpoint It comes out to 0.8 AA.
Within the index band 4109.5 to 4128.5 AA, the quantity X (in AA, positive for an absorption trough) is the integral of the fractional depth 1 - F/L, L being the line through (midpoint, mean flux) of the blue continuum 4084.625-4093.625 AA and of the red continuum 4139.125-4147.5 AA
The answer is -1.9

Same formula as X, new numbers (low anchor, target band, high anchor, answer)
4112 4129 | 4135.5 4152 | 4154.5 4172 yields 0.6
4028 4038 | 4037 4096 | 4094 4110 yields -3.0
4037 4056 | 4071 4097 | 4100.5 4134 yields 0.7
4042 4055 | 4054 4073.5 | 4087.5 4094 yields -0.8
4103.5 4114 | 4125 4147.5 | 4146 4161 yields 1.0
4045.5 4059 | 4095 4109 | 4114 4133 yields 1.3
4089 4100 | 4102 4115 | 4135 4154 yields -0.4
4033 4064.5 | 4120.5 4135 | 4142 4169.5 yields -0.5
